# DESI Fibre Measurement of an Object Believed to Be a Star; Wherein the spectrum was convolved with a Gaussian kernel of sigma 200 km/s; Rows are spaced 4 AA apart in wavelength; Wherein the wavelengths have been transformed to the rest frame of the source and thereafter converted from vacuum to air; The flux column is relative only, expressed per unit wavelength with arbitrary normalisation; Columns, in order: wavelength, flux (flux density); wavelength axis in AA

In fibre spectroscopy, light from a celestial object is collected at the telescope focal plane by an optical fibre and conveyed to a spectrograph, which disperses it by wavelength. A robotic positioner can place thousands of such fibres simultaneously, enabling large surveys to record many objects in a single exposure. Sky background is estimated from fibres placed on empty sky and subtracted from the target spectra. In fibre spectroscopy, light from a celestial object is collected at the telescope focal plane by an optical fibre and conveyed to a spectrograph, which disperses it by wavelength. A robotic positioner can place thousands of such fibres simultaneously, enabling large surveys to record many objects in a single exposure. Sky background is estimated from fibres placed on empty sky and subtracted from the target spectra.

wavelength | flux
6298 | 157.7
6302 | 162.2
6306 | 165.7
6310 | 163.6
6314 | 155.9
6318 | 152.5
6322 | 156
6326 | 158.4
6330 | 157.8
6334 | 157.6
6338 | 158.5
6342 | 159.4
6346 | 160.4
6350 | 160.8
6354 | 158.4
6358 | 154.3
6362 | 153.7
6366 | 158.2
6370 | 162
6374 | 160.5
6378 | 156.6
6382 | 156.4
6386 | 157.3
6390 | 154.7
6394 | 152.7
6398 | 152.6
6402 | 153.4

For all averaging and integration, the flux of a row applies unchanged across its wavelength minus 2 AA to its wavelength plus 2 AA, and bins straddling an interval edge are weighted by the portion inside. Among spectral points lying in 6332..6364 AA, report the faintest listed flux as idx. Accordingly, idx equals 153.7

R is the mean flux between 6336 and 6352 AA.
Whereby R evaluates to 160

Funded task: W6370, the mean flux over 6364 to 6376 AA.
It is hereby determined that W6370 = 160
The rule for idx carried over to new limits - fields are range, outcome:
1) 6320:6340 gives 156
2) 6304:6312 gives 163.6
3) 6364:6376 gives 158.2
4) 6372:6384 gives 156.4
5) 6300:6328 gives 152.5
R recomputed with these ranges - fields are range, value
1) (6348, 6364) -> 157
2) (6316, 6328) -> 156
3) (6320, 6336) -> 157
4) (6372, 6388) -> 158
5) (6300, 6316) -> 162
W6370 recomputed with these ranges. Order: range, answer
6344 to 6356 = 160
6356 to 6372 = 157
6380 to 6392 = 156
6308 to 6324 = 157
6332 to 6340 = 158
